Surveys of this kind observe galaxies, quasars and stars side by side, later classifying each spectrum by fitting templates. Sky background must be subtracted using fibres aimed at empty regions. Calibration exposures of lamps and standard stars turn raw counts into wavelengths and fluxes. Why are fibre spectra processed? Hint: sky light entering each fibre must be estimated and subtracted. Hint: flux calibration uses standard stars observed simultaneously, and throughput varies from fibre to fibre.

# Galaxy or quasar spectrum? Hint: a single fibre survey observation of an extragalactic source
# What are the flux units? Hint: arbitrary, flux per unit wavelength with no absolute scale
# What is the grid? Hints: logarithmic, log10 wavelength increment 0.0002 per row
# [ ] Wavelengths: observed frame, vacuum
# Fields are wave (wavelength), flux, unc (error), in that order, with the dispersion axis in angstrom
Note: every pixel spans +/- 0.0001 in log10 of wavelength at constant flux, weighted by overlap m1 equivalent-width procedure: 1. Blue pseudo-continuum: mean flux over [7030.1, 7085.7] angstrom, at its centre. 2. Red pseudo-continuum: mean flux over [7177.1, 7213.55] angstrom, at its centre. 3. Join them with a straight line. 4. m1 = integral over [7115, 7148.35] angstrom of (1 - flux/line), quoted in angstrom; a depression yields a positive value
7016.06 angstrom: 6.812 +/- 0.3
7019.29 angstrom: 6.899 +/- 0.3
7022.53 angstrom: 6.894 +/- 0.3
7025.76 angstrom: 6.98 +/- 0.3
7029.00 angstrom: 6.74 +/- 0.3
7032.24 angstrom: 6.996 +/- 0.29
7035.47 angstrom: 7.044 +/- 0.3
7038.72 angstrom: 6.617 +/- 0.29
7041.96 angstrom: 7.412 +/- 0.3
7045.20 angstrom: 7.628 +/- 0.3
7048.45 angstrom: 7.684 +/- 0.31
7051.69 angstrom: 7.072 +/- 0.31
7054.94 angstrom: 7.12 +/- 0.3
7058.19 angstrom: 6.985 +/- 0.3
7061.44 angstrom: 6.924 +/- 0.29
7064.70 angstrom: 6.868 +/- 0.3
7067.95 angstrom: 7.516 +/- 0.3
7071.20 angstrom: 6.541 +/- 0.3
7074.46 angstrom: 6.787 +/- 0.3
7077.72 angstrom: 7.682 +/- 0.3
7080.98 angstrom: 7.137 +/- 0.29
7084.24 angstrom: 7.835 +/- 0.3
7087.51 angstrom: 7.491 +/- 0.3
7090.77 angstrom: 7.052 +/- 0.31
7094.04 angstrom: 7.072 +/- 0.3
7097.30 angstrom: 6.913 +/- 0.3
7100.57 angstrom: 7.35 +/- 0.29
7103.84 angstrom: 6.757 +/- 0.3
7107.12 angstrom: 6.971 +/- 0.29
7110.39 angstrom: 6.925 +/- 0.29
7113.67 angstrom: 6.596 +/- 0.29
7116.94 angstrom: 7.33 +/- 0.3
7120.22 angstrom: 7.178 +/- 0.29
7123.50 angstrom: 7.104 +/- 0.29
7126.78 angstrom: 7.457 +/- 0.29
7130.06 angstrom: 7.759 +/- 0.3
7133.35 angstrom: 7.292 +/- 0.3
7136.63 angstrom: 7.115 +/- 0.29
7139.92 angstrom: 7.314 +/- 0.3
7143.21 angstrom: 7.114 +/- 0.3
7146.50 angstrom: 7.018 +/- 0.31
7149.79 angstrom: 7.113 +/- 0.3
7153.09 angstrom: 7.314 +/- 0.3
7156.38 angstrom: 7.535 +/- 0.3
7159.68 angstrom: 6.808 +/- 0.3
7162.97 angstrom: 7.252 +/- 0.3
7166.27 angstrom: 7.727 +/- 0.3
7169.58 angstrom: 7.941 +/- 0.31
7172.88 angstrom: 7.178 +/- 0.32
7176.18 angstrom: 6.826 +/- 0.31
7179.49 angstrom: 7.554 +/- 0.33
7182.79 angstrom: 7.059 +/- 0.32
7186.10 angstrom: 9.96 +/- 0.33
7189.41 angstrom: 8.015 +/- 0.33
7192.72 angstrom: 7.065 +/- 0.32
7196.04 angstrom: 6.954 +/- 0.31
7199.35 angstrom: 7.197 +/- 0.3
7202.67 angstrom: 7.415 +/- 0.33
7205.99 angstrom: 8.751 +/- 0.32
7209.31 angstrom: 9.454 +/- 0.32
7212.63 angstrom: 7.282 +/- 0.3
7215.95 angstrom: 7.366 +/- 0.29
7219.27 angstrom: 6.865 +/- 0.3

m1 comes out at 1.2 angstrom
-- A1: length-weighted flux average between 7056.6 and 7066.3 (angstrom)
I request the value 6.92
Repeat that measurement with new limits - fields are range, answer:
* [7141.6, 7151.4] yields 7.08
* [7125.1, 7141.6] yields 7.39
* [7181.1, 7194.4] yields 8.02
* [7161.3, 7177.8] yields 7.39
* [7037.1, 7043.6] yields 7.02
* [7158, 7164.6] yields 7.04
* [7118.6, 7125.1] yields 7.14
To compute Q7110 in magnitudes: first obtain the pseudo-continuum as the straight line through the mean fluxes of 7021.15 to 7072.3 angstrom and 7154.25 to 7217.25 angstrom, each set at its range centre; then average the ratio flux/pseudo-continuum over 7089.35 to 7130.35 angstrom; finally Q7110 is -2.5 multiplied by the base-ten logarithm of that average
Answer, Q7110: 0.04 mag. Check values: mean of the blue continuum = 7.07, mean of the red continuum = 7.65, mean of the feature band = 7.09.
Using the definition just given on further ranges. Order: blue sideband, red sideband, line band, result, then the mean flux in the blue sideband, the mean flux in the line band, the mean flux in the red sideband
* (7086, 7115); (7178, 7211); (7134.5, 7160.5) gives 0.04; 7.02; 7.18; 7.94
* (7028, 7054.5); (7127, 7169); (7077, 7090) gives -0.04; 7.16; 7.49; 7.3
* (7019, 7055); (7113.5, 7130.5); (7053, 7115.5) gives 0.02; 7.1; 7.08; 7.26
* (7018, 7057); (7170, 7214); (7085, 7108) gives 0.03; 7.09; 7.12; 7.76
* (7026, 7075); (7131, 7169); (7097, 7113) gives 0.03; 7.07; 6.96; 7.26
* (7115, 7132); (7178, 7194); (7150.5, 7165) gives 0.07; 7.35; 7.23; 7.96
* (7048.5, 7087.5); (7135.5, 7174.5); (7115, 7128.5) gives 0.00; 7.17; 7.26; 7.29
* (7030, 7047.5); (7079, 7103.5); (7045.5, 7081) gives 0.01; 7.15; 7.14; 7.24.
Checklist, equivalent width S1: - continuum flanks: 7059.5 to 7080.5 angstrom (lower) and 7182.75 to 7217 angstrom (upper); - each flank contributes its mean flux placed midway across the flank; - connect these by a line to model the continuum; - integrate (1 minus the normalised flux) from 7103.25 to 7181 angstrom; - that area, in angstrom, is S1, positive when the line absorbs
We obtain 3.2 angstrom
